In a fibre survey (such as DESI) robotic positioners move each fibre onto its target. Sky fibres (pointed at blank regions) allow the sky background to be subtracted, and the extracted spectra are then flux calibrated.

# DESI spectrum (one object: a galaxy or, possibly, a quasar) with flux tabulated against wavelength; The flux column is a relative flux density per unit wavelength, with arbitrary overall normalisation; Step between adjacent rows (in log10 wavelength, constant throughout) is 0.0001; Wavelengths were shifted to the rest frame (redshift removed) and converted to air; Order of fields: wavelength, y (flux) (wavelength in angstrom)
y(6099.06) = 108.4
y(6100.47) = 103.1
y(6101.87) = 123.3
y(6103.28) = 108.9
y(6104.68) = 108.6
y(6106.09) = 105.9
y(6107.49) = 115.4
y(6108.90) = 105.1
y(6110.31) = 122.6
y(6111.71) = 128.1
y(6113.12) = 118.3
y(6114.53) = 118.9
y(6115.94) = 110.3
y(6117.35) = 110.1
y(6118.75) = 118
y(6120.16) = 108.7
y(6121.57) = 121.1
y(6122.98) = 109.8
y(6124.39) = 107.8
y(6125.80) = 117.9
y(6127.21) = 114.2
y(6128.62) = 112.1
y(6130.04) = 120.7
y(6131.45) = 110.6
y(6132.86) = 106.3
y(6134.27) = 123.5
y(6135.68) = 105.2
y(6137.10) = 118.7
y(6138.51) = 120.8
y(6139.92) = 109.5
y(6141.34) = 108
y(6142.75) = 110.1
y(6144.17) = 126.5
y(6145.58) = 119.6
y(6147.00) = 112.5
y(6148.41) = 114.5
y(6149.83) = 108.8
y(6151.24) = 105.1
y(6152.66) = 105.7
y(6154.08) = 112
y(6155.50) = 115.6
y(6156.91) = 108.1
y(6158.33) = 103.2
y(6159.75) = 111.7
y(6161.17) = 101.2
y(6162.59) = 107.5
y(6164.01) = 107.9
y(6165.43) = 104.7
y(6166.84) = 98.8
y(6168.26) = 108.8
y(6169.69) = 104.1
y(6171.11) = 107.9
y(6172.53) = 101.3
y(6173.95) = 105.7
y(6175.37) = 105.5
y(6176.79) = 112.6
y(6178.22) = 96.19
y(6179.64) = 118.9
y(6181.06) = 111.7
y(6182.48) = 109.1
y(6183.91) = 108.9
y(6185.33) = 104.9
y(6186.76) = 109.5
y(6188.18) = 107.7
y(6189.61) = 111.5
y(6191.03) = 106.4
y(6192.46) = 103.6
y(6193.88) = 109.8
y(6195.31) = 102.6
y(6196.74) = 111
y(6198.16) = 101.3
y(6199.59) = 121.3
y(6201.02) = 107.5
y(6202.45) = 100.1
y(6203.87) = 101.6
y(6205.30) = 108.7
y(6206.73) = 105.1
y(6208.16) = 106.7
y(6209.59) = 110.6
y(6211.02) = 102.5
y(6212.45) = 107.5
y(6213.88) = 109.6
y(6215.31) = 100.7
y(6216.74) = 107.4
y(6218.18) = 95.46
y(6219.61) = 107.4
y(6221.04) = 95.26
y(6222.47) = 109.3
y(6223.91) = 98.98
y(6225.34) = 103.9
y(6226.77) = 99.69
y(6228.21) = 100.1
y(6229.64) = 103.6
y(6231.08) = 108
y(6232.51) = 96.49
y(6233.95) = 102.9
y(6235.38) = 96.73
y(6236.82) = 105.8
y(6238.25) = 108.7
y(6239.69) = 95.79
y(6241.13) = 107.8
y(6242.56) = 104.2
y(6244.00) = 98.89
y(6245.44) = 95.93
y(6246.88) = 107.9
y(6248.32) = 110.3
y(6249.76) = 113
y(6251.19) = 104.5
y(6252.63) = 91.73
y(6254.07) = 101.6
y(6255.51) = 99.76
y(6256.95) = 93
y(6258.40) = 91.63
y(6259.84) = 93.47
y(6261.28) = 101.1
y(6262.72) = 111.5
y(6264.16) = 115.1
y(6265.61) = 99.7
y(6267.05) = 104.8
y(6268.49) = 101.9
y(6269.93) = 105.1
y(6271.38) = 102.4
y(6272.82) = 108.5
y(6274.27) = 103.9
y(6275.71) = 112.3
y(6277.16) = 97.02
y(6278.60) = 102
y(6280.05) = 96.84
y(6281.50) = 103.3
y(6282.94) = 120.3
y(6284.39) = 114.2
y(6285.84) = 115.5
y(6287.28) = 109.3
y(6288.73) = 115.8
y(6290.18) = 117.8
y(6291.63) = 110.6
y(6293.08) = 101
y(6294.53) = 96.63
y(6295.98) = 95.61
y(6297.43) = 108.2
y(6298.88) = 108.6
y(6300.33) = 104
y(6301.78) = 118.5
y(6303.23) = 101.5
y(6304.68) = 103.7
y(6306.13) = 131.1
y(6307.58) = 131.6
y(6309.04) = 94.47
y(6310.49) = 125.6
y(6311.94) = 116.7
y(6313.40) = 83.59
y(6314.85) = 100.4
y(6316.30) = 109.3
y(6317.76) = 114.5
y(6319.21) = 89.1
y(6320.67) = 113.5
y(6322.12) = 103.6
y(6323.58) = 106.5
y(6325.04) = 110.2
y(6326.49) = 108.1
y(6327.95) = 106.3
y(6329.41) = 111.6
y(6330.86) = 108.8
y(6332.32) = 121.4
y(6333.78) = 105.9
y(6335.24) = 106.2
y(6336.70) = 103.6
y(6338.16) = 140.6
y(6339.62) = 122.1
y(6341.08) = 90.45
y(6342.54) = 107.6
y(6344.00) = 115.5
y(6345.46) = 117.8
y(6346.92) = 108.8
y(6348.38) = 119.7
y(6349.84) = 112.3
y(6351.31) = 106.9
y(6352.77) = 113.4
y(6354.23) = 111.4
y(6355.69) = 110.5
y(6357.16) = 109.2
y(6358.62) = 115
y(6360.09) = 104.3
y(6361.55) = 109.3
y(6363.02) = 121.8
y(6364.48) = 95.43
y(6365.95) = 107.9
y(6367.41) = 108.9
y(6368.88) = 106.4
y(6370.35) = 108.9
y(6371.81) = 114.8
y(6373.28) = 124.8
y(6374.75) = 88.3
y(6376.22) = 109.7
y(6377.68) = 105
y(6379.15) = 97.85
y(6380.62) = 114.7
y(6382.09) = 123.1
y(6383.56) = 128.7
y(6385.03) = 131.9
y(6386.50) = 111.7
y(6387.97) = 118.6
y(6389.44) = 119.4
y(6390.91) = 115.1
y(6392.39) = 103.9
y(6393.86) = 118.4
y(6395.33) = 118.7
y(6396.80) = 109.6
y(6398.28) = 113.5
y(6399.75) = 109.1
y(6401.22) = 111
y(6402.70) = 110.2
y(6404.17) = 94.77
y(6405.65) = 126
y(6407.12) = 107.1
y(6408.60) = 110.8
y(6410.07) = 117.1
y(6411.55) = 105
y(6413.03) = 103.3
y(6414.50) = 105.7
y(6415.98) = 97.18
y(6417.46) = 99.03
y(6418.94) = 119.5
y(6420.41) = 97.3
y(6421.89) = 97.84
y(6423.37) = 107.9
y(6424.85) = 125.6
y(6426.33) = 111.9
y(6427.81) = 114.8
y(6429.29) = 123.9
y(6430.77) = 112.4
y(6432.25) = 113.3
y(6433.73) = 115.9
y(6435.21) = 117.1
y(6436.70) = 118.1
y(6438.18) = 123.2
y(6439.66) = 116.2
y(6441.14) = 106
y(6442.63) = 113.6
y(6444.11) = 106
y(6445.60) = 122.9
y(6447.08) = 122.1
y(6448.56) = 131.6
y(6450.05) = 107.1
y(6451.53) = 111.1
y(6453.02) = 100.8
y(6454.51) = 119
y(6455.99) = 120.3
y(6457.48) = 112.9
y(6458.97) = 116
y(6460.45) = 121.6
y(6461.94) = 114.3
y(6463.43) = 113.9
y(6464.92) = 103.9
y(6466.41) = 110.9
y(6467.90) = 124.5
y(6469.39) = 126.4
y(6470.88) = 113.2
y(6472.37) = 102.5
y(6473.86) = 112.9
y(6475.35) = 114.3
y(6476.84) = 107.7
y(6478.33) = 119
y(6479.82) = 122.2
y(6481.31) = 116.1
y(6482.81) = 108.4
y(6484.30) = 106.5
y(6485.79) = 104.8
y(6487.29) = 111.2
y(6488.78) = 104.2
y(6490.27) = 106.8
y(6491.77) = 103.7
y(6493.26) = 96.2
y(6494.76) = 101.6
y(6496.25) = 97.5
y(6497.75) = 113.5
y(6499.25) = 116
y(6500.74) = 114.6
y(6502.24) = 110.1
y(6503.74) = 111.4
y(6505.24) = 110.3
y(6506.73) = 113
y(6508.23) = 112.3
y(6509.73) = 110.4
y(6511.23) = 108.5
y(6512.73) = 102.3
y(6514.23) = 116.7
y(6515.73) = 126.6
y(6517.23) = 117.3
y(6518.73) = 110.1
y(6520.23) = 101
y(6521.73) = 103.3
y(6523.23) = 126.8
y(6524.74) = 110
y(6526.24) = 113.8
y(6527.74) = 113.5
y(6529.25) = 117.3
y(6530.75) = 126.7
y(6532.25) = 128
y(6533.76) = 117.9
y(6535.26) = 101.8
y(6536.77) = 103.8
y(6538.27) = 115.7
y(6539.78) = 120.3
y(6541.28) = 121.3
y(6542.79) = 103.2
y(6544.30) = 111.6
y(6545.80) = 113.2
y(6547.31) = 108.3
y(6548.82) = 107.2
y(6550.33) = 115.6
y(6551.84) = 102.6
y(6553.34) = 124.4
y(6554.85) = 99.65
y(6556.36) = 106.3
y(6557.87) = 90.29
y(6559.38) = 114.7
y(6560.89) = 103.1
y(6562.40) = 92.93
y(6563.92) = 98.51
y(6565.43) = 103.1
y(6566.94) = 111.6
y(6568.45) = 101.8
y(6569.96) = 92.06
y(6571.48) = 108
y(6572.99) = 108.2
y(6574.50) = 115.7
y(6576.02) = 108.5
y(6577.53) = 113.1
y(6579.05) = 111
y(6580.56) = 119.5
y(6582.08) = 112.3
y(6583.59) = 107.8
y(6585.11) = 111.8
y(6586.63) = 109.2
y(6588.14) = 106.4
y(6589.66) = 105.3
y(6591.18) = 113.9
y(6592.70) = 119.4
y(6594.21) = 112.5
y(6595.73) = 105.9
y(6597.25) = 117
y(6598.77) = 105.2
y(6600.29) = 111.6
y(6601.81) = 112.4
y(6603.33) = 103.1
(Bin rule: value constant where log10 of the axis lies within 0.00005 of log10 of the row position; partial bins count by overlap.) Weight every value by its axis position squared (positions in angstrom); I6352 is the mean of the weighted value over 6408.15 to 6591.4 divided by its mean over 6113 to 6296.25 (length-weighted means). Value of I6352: 1.14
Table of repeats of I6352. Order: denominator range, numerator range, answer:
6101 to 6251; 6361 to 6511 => 1.12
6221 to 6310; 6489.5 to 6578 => 1.14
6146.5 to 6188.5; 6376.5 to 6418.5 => 1.12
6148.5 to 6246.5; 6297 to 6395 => 1.10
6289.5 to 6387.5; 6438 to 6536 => 1.07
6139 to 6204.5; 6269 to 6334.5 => 1.04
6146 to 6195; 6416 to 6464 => 1.15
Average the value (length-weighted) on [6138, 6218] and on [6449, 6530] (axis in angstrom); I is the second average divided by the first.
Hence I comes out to 1.0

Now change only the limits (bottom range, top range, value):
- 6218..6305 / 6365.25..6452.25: 1.08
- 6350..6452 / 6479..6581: 0.98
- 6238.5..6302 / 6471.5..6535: 1.07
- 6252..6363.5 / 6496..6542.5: 1.05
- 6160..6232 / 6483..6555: 1.05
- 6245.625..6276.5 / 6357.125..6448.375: 1.08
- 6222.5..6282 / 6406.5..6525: 1.09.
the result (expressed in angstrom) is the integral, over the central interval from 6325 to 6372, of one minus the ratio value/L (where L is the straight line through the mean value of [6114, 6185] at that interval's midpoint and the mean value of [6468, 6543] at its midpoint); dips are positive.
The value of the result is 0.2 angstrom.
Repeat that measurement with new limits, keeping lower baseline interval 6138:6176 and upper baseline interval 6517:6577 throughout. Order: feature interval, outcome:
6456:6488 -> -1.2 angstrom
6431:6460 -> -1.6 angstrom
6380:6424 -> -0.8 angstrom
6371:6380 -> 0.2 angstrom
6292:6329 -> 0.6 angstrom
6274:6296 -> 0.4 angstrom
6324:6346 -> -0.5 angstrom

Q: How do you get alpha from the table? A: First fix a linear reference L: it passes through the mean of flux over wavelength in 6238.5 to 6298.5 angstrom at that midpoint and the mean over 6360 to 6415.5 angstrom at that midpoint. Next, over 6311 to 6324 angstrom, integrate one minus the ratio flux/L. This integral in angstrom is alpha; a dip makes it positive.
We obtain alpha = 0.35 angstrom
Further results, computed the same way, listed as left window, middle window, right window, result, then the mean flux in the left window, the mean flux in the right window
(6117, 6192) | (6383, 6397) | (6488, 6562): -0.9 angstrom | 110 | 111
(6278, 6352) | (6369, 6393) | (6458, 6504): -0.7 angstrom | 110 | 111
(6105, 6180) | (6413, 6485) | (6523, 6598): -1.8 angstrom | 111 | 110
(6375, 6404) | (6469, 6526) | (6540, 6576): -0.8 angstrom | 113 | 107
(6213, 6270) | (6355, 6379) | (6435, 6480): 0.3 angstrom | 102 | 115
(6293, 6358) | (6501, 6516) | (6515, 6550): 0.2 angstrom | 110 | 114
